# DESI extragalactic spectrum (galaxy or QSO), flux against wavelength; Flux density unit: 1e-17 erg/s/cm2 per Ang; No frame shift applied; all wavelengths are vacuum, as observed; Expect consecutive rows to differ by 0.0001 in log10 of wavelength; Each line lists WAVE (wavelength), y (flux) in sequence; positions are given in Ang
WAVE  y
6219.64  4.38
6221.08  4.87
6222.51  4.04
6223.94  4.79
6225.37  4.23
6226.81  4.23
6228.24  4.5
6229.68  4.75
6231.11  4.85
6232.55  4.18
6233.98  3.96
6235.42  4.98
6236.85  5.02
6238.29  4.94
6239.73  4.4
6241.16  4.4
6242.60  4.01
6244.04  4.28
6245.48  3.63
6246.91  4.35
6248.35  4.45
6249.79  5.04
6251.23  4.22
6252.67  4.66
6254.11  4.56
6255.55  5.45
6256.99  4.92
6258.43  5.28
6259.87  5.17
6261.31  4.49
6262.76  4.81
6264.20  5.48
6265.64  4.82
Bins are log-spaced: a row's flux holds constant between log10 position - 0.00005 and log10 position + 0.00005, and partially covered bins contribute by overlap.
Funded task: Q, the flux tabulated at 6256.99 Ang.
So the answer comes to 4.92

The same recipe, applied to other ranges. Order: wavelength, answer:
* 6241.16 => 4.4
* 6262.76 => 4.81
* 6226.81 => 4.23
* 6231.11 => 4.85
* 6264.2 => 5.48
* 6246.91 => 4.35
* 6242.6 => 4.01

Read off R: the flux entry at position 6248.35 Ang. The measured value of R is 4.45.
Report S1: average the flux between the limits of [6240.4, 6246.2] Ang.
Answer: 4.09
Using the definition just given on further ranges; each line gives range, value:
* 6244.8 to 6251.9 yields 4.35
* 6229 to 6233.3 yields 4.59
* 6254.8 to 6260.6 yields 5.2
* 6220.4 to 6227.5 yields 4.43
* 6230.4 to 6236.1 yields 4.49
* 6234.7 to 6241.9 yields 4.75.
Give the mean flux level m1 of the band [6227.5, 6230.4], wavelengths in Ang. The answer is 4.63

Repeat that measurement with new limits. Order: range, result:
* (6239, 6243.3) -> 4.27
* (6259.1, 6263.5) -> 4.83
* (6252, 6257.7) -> 4.9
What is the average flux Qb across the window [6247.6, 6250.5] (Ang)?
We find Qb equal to 4.74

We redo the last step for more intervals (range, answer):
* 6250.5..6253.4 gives 4.44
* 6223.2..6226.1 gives 4.5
